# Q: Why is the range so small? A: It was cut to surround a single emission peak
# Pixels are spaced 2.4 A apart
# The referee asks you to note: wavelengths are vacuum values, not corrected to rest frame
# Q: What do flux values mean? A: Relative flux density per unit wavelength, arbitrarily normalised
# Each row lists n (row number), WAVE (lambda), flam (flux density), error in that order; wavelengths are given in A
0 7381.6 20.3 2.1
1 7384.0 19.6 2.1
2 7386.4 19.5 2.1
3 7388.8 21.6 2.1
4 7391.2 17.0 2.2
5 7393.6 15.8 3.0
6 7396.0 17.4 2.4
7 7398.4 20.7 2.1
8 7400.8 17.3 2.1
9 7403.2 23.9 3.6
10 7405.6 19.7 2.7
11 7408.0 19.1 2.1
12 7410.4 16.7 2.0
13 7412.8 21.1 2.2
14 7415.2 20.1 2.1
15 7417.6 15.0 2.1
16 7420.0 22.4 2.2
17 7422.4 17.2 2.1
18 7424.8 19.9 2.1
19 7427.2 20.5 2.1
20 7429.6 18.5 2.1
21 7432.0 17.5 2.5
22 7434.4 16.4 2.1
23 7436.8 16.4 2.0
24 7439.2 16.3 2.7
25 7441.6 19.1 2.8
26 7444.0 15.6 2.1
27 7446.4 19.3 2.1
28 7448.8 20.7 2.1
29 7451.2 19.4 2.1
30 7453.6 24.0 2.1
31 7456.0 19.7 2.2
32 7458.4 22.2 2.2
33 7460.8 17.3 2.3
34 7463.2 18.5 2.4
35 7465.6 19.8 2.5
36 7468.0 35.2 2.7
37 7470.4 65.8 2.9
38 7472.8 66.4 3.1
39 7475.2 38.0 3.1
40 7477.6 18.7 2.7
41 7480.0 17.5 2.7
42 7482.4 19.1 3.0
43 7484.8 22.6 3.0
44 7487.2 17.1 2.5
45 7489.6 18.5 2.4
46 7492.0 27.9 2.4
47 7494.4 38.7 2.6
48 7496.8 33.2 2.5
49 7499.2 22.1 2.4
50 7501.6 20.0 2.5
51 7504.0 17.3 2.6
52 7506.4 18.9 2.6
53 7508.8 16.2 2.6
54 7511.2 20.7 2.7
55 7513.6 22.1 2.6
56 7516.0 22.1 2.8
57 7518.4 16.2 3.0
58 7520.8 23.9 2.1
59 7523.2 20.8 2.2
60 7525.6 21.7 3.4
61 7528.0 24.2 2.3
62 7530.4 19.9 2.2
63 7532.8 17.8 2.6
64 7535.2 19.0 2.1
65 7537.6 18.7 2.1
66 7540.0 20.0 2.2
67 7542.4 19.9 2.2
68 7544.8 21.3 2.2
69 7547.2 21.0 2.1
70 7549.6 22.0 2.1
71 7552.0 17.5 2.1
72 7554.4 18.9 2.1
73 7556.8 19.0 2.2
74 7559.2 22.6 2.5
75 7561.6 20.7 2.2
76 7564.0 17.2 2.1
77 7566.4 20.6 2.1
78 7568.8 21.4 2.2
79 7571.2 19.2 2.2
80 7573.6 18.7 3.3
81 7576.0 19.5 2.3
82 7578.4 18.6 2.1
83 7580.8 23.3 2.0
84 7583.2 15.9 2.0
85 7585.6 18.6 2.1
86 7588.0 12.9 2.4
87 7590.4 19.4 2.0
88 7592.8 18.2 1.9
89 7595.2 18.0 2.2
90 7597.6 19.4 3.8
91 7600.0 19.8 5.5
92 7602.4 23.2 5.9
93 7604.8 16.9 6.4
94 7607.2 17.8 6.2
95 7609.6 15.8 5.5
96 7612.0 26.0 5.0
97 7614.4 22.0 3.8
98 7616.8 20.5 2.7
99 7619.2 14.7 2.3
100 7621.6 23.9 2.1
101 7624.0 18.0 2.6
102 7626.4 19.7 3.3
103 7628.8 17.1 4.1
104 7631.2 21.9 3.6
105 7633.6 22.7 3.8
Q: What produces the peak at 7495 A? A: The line [N II]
